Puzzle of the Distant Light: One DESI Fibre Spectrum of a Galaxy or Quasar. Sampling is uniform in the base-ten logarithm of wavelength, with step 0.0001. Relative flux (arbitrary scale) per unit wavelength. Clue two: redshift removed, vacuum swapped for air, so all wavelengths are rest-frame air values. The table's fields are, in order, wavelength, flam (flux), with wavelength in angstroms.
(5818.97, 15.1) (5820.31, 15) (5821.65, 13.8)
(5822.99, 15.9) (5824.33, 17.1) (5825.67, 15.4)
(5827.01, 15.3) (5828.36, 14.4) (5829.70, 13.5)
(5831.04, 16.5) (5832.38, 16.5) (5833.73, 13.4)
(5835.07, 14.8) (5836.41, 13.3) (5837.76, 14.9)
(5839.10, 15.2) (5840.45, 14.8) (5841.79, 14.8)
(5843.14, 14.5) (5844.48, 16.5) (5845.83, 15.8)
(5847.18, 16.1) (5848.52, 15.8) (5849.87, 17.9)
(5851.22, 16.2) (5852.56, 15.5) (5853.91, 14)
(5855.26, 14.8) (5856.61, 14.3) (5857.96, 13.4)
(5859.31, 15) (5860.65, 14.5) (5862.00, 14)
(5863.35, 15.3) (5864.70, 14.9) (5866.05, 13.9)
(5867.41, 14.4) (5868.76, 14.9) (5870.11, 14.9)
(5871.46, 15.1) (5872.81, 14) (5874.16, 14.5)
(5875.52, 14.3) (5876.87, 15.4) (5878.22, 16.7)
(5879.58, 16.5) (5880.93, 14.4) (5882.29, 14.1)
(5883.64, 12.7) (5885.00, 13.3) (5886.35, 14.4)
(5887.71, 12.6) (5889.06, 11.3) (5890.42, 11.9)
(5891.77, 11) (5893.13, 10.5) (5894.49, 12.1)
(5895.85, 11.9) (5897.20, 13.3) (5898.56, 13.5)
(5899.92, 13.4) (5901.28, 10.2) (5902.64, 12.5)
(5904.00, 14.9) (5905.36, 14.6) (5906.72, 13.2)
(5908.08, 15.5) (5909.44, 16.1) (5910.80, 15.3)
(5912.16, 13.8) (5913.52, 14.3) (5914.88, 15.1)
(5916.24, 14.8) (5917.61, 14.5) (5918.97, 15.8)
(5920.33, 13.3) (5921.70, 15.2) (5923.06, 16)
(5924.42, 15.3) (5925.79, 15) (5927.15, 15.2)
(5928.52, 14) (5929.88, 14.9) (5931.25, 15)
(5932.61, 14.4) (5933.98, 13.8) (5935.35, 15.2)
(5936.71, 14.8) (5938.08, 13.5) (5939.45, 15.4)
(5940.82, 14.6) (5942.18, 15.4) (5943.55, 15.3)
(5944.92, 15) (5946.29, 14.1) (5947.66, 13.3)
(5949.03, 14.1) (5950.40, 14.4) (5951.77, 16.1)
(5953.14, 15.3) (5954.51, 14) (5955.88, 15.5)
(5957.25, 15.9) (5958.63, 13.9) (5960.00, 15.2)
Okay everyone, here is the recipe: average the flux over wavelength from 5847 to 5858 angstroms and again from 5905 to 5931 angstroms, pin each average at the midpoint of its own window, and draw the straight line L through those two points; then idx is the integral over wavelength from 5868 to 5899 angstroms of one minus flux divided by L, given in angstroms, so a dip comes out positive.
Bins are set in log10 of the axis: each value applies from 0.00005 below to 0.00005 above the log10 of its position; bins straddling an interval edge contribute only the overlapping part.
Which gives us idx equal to 3.1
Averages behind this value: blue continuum 15.4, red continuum 14.8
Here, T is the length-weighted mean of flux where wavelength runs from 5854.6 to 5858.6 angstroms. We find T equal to 14.2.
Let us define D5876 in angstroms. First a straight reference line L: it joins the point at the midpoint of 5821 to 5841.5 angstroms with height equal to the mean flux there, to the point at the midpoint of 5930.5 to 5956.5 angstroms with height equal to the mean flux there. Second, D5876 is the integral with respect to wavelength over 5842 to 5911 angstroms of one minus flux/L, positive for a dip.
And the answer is 3.0 angstroms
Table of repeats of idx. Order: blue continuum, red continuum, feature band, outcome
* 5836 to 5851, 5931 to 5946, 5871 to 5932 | 4.0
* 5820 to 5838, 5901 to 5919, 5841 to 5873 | -0.6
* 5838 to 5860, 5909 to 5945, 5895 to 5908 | 1.6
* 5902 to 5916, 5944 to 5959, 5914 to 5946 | -0.4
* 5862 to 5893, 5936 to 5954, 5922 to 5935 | -0.3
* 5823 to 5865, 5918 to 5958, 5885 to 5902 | 3.1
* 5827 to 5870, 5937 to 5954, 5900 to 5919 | 0.7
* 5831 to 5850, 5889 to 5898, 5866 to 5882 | -2.3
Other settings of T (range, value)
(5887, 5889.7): 12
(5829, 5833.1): 15.5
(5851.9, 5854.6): 14.7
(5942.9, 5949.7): 14.3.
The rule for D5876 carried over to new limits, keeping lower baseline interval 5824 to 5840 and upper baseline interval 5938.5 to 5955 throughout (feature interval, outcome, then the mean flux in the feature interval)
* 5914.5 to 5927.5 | -0.2 angstroms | 15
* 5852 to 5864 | 0.3 angstroms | 14.5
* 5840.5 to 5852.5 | -0.7 angstroms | 15.9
